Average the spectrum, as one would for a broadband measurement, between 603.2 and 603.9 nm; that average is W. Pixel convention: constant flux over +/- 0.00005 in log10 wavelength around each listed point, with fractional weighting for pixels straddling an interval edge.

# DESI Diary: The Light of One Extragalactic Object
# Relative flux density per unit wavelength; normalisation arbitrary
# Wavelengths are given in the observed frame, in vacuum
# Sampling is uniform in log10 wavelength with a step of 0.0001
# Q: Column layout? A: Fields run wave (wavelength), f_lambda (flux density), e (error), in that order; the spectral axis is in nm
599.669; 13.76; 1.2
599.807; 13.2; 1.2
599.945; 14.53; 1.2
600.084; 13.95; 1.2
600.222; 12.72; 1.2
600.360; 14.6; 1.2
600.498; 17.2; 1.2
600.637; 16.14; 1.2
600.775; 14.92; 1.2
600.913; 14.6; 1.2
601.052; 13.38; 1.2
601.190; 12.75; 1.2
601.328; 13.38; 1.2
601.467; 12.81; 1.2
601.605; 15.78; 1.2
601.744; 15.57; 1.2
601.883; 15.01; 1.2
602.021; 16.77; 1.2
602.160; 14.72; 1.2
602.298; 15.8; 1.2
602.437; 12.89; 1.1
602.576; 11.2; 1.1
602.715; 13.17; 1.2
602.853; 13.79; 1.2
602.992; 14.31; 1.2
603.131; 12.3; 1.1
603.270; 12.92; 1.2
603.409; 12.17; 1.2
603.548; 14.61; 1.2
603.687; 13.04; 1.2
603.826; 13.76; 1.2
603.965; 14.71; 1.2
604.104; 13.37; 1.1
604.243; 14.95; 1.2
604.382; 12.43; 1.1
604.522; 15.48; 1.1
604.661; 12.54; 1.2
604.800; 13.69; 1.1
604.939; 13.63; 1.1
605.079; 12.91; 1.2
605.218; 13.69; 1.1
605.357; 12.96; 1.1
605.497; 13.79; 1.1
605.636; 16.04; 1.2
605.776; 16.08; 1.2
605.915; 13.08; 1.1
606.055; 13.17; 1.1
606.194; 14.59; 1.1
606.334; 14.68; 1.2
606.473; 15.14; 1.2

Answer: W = 13.3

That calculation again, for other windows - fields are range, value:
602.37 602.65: 12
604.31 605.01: 13.5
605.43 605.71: 14.9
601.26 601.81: 14.4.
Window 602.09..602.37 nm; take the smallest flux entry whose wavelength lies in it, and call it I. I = 14.72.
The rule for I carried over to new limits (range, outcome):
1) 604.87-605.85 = 12.91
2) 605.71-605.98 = 13.08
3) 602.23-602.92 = 11.2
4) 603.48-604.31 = 13.04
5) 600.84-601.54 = 12.75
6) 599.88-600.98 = 12.72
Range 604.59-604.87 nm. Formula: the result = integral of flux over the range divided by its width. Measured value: 13.2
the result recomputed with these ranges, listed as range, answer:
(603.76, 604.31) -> 14.2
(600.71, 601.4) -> 13.8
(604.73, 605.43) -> 13.4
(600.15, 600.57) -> 14.8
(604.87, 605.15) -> 13.3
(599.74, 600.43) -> 13.8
